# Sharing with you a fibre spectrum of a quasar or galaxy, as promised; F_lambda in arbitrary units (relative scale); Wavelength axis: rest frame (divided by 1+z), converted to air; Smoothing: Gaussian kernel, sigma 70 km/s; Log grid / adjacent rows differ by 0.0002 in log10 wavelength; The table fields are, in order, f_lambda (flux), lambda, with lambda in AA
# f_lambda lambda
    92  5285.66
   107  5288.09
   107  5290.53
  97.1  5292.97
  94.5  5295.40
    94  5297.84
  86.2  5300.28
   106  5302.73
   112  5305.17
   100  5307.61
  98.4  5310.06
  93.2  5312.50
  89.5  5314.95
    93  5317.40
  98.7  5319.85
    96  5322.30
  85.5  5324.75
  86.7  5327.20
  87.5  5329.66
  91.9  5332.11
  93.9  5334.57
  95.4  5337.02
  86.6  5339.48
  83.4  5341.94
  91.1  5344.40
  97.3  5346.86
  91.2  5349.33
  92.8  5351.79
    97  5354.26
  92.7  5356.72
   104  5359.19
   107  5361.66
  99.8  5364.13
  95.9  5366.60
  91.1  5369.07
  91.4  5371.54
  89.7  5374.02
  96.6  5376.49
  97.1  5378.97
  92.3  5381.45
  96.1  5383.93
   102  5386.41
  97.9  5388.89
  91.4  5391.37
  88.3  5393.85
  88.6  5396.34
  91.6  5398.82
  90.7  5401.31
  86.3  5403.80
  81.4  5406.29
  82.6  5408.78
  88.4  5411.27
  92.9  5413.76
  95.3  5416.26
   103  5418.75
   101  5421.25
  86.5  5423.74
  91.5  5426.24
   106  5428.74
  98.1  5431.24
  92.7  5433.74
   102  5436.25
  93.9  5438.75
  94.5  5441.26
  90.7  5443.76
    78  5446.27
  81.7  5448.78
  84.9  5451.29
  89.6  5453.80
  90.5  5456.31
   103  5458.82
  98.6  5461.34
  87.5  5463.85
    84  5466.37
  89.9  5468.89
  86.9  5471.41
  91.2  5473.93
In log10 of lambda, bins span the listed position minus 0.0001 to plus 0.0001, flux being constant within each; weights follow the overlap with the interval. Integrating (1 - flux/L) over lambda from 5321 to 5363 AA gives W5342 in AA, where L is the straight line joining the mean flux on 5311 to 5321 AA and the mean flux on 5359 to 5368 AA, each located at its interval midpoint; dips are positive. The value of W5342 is 2.1 AA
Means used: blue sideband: 93.7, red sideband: 101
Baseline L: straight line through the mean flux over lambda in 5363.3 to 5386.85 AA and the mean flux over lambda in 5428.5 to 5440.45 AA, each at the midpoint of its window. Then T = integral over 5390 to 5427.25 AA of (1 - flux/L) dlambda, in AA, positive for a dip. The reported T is 2.3 AA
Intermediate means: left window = 94.9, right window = 97.7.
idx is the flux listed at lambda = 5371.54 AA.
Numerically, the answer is 91.4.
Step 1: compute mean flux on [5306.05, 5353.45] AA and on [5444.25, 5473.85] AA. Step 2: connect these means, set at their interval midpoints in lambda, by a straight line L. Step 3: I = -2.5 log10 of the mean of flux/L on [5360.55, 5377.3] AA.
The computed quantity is -0.05 mag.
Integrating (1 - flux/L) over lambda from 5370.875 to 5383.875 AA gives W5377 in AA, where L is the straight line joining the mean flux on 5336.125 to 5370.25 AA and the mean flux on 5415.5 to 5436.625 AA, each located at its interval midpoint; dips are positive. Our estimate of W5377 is 0.2 AA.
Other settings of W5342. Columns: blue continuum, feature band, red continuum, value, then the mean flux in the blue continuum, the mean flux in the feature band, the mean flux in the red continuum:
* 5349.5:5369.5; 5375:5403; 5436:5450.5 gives 0.25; 97.5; 93.7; 89.2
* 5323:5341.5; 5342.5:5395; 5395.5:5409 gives -4.12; 89.6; 95.2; 87.1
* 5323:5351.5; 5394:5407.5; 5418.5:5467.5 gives 0.58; 90.3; 87.7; 92.7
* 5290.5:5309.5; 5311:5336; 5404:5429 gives 1.53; 99.1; 91.7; 92.1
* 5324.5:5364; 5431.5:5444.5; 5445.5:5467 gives -0.79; 93.1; 95.2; 89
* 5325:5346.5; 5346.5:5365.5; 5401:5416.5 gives -1.84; 89.7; 97.7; 87.6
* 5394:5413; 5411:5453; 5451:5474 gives -1.94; 87.3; 93.1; 90.8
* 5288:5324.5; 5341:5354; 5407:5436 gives 0.63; 97.5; 91.7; 94.4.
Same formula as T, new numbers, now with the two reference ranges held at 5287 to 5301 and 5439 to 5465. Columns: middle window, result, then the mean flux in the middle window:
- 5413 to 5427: -0.5 AA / 95.2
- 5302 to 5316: -0.4 AA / 99.8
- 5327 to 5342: 0.9 AA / 90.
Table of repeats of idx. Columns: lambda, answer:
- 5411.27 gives 88.4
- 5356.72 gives 92.7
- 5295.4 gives 94.5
